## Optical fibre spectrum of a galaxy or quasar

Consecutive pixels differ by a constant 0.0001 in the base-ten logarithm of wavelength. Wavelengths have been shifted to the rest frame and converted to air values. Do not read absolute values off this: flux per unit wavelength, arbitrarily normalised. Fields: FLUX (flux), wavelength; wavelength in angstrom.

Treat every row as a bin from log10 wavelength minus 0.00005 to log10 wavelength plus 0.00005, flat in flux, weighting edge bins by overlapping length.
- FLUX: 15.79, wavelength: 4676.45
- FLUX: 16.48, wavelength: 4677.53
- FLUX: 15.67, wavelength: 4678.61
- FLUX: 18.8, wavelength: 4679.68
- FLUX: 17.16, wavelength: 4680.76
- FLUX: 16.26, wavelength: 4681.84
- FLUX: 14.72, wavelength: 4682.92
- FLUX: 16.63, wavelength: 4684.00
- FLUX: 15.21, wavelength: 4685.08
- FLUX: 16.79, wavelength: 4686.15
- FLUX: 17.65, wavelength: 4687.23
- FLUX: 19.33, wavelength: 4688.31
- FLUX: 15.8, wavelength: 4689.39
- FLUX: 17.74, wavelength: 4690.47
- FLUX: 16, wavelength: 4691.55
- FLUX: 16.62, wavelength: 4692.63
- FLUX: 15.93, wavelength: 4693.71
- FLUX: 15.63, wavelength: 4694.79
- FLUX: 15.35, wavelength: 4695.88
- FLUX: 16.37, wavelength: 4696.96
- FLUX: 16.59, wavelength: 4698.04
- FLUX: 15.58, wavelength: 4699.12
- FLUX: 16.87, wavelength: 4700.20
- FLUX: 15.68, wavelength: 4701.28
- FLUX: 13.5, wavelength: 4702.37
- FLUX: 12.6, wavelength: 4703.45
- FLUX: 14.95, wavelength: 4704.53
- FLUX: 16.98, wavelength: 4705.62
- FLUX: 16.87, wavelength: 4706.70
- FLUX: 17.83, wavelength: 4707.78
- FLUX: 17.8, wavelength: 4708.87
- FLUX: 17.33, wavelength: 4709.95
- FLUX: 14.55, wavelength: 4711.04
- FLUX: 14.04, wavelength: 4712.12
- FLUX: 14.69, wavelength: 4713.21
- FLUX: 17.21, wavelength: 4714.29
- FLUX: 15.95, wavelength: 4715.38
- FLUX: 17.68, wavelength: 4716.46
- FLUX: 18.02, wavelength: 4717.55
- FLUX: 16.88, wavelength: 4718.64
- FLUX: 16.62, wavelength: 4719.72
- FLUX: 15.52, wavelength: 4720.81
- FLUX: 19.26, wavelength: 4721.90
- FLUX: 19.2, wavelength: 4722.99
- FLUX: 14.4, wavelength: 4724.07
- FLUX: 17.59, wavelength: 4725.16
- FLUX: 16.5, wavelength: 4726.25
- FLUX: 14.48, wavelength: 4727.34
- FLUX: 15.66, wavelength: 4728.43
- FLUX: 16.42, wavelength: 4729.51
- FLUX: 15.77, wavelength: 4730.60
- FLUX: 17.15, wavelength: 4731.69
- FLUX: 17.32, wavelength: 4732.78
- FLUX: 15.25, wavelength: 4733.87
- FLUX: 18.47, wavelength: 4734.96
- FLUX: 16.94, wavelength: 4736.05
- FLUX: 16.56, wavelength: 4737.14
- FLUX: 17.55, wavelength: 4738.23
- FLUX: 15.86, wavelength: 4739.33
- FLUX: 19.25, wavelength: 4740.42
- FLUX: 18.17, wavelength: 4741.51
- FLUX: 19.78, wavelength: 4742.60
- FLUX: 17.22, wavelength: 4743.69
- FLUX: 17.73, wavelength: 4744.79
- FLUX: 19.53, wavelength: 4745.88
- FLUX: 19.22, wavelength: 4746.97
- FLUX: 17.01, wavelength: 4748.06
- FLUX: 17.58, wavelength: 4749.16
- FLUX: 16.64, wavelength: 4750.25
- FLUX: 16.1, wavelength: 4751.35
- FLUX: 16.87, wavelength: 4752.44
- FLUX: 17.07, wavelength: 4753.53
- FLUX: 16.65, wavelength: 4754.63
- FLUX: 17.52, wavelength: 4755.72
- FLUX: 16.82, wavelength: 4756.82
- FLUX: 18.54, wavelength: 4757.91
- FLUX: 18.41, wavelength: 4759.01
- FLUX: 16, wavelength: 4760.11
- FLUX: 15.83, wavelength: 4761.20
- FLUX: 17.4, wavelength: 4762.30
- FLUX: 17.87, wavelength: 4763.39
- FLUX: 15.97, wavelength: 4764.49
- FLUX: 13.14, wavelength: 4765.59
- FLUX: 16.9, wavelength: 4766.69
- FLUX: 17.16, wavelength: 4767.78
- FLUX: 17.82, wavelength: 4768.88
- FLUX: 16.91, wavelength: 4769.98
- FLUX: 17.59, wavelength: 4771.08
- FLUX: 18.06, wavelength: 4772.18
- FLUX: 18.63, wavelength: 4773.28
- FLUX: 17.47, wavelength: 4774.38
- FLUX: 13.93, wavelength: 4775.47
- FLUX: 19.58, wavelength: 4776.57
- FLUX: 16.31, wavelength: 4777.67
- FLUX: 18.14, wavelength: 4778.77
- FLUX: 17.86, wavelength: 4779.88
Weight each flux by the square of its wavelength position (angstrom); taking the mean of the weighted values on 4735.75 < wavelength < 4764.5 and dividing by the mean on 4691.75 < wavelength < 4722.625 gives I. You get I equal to 1.10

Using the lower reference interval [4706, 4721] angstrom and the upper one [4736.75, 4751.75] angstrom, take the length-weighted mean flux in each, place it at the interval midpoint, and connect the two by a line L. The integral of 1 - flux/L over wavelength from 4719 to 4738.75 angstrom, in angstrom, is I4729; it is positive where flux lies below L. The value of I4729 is 0.5 angstrom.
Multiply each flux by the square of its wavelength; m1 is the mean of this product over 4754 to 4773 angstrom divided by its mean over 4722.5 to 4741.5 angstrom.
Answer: 1.03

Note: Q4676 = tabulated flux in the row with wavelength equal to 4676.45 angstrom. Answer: 15.79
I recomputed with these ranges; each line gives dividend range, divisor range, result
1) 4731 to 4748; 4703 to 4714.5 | 1.13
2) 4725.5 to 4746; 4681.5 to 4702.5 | 1.07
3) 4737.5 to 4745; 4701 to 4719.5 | 1.13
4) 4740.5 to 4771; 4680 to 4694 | 1.07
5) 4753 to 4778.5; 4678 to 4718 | 1.08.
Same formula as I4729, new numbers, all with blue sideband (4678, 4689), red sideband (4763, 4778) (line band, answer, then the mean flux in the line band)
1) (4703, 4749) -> 0.0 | 16.9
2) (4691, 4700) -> 0.4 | 16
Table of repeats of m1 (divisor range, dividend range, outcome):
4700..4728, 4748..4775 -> 1.07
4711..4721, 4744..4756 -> 1.09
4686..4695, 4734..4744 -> 1.07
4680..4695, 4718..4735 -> 1.02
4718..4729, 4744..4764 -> 1.06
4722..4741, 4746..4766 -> 1.02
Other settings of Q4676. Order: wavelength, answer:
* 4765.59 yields 13.14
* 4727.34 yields 14.48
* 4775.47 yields 13.93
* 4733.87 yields 15.25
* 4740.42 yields 19.25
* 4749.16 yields 17.58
